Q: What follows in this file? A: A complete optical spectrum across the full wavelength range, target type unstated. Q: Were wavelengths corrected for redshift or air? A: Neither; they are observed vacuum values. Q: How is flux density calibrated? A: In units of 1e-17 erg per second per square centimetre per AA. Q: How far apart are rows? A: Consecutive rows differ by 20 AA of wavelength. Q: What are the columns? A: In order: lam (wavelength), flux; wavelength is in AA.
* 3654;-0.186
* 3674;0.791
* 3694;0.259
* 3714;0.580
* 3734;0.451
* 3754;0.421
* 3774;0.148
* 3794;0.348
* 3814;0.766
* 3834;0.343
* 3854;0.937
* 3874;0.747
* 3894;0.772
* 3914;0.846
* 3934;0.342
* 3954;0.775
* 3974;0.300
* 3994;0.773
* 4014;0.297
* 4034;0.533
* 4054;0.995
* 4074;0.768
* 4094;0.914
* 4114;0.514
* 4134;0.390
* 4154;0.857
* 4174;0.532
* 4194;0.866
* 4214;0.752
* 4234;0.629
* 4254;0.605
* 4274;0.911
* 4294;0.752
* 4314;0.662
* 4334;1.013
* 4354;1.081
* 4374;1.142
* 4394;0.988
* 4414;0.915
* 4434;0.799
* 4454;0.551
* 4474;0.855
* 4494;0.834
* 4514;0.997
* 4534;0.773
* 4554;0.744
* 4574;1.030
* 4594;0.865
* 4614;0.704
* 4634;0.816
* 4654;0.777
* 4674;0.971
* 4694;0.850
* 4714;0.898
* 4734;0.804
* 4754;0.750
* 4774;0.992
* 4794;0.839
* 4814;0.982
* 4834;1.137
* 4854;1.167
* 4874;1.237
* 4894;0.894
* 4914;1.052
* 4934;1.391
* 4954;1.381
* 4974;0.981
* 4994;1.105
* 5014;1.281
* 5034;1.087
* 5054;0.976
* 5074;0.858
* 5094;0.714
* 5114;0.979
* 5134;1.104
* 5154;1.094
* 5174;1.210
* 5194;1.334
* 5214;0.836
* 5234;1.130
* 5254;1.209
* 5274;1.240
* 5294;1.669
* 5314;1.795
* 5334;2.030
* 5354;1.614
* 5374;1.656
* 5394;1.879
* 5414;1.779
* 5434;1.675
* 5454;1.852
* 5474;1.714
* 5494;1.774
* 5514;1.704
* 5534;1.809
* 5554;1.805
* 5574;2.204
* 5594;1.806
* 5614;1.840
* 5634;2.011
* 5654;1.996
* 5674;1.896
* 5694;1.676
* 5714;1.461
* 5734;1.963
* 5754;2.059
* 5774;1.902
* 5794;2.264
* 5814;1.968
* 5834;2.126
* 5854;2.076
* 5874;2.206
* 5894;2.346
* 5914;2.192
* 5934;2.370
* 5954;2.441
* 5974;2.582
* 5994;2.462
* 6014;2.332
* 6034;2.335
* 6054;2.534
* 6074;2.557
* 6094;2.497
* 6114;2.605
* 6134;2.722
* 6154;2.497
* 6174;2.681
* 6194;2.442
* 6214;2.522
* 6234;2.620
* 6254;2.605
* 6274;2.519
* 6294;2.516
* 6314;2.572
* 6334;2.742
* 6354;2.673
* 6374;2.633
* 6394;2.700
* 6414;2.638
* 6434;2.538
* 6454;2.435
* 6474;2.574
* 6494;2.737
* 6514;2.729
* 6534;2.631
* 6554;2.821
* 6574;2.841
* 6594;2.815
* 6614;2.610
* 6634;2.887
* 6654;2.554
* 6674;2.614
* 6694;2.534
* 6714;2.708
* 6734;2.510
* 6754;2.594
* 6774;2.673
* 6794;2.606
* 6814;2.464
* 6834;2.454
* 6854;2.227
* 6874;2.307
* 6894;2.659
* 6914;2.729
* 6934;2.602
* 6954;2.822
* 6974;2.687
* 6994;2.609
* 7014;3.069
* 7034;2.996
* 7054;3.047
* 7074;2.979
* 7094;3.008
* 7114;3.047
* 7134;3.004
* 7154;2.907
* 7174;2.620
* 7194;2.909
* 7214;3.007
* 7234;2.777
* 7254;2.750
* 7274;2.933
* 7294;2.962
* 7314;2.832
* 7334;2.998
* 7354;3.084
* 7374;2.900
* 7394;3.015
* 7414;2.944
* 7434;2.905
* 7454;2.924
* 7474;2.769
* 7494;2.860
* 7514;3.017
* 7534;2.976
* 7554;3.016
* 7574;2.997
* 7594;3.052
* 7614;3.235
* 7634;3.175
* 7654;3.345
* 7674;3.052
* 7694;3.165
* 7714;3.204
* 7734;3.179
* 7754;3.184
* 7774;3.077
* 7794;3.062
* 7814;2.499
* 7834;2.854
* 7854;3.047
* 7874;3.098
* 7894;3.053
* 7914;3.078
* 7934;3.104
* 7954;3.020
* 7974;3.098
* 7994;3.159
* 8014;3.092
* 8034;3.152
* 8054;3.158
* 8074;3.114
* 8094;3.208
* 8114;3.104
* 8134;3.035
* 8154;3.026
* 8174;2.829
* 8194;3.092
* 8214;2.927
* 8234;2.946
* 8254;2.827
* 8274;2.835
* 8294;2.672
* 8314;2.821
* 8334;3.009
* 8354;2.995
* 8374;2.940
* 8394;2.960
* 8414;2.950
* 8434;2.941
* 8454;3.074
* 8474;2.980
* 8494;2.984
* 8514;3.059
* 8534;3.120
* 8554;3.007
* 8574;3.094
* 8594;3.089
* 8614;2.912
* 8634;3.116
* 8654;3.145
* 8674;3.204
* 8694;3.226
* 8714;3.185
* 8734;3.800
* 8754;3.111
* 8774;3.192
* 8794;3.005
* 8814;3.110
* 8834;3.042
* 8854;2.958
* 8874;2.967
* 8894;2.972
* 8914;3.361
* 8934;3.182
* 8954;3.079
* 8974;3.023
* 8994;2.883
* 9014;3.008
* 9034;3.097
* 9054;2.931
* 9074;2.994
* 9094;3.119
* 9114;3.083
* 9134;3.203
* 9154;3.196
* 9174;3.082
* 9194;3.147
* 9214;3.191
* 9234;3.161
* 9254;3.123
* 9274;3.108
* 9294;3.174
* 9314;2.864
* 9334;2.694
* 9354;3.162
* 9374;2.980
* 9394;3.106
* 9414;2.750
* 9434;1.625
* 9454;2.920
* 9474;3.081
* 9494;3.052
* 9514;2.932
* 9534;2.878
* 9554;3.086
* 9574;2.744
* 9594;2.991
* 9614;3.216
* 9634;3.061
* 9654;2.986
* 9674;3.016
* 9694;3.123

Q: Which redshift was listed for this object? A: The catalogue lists 0.326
